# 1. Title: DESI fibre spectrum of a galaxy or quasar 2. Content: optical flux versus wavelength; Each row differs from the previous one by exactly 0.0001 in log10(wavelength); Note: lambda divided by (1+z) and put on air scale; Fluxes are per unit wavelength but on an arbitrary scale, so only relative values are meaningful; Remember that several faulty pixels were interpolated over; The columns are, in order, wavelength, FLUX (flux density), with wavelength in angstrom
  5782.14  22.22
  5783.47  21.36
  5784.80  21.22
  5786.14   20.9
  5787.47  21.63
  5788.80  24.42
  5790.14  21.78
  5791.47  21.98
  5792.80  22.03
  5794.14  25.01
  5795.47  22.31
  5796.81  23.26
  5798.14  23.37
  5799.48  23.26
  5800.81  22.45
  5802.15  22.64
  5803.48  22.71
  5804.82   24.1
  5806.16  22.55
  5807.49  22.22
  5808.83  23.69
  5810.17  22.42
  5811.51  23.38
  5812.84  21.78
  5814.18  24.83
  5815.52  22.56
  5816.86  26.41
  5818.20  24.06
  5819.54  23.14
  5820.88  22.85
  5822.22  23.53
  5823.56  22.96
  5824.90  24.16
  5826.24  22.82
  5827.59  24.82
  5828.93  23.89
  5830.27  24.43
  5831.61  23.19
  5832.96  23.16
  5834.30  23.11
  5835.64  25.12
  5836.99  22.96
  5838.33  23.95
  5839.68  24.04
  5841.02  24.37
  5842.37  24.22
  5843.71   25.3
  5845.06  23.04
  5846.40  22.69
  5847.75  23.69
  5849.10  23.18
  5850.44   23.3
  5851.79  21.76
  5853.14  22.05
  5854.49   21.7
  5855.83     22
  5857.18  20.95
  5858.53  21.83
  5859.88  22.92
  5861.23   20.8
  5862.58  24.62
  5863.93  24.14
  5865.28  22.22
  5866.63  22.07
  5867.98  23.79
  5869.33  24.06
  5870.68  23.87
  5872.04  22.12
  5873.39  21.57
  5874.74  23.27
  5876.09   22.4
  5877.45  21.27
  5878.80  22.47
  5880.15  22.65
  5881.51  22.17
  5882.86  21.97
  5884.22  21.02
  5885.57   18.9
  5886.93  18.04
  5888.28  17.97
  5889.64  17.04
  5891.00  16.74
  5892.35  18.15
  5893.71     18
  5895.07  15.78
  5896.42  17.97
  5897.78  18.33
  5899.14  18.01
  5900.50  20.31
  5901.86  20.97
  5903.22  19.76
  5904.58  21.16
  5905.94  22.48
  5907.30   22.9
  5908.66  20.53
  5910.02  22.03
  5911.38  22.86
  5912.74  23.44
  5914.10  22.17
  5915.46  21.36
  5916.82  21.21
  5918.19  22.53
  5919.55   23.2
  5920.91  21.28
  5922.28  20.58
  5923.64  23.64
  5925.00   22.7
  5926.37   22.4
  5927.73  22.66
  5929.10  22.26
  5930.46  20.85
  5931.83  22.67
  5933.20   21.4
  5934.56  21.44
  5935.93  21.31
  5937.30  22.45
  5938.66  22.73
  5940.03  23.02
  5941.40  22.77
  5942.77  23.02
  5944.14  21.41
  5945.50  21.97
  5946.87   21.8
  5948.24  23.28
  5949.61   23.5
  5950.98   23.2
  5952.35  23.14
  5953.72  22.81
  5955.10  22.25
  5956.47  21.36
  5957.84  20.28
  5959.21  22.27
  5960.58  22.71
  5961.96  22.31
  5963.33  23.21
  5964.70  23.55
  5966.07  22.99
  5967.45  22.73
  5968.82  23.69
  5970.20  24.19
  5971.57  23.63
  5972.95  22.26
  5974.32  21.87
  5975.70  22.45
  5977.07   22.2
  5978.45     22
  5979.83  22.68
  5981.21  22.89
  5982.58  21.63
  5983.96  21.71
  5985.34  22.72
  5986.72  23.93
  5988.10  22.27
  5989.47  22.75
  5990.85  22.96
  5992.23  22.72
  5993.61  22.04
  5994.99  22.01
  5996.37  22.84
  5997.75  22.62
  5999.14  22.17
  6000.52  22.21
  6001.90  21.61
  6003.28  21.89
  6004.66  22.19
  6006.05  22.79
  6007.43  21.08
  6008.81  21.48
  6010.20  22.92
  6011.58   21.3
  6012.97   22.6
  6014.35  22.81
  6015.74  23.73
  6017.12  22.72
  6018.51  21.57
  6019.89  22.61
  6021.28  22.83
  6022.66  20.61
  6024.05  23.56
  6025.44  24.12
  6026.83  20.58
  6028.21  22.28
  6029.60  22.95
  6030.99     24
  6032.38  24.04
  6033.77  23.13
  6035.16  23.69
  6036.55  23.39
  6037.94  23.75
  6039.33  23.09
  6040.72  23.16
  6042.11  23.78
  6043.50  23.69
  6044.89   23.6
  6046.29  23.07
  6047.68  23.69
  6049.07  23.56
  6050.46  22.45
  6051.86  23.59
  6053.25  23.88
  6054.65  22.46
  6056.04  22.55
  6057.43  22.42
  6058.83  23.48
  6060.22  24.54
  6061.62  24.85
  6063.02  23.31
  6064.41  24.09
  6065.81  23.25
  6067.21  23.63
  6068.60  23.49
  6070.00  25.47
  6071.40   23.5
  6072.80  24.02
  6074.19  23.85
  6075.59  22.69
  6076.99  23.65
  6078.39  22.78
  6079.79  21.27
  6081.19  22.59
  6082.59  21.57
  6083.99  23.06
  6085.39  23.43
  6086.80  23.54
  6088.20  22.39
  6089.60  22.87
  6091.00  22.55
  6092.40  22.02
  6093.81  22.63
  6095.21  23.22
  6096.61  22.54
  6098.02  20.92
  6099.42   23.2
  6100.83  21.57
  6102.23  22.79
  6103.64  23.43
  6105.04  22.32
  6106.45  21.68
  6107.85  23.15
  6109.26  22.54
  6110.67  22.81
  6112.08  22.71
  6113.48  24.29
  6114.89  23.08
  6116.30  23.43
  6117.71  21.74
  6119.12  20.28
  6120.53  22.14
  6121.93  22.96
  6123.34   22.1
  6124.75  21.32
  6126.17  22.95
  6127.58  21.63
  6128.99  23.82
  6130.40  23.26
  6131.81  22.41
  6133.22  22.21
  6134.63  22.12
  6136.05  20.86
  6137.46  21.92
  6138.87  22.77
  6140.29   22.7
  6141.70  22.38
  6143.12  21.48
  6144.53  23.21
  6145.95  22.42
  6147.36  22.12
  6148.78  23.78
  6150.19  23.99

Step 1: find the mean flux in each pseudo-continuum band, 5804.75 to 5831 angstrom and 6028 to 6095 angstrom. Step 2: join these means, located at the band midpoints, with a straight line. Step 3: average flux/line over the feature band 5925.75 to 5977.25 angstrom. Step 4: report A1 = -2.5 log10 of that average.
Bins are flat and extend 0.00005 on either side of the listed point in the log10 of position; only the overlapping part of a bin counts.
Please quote 0.04 mag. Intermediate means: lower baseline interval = 23.5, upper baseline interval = 23.3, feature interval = 22.5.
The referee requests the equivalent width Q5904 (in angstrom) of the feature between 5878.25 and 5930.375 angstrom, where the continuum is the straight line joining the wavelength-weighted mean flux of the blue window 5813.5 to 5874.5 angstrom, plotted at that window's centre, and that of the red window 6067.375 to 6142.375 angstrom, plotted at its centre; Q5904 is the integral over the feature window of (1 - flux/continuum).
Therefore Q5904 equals 5.44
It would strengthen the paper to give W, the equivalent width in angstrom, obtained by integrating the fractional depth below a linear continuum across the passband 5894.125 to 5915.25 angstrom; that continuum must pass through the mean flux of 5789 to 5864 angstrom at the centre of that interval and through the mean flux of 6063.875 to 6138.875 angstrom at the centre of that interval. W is 2.3 angstrom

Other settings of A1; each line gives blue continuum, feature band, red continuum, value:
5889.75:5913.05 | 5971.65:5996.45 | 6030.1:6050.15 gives -0.021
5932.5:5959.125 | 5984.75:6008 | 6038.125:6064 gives 0.020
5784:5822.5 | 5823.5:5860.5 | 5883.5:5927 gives -0.061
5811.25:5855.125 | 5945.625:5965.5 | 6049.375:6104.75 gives 0.036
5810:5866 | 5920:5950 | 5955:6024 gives 0.025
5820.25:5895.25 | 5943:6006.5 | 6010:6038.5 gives 0.006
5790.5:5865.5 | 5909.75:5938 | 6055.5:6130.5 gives 0.046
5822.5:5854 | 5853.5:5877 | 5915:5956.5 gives 0.029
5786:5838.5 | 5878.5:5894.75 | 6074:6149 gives 0.187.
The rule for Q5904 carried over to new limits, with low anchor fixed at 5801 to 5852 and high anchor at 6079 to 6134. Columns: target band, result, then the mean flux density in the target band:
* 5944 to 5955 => 0.2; 22.7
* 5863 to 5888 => 1.4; 22.1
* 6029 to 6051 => -0.7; 23.5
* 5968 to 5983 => 0.2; 22.7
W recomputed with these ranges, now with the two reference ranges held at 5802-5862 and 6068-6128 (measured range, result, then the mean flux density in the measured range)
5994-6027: 0.82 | 22.3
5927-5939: 0.56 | 22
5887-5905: 3.65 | 18.4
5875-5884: 0.39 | 22.1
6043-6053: -0.26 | 23.4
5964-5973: -0.16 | 23.4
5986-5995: 0.08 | 22.7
